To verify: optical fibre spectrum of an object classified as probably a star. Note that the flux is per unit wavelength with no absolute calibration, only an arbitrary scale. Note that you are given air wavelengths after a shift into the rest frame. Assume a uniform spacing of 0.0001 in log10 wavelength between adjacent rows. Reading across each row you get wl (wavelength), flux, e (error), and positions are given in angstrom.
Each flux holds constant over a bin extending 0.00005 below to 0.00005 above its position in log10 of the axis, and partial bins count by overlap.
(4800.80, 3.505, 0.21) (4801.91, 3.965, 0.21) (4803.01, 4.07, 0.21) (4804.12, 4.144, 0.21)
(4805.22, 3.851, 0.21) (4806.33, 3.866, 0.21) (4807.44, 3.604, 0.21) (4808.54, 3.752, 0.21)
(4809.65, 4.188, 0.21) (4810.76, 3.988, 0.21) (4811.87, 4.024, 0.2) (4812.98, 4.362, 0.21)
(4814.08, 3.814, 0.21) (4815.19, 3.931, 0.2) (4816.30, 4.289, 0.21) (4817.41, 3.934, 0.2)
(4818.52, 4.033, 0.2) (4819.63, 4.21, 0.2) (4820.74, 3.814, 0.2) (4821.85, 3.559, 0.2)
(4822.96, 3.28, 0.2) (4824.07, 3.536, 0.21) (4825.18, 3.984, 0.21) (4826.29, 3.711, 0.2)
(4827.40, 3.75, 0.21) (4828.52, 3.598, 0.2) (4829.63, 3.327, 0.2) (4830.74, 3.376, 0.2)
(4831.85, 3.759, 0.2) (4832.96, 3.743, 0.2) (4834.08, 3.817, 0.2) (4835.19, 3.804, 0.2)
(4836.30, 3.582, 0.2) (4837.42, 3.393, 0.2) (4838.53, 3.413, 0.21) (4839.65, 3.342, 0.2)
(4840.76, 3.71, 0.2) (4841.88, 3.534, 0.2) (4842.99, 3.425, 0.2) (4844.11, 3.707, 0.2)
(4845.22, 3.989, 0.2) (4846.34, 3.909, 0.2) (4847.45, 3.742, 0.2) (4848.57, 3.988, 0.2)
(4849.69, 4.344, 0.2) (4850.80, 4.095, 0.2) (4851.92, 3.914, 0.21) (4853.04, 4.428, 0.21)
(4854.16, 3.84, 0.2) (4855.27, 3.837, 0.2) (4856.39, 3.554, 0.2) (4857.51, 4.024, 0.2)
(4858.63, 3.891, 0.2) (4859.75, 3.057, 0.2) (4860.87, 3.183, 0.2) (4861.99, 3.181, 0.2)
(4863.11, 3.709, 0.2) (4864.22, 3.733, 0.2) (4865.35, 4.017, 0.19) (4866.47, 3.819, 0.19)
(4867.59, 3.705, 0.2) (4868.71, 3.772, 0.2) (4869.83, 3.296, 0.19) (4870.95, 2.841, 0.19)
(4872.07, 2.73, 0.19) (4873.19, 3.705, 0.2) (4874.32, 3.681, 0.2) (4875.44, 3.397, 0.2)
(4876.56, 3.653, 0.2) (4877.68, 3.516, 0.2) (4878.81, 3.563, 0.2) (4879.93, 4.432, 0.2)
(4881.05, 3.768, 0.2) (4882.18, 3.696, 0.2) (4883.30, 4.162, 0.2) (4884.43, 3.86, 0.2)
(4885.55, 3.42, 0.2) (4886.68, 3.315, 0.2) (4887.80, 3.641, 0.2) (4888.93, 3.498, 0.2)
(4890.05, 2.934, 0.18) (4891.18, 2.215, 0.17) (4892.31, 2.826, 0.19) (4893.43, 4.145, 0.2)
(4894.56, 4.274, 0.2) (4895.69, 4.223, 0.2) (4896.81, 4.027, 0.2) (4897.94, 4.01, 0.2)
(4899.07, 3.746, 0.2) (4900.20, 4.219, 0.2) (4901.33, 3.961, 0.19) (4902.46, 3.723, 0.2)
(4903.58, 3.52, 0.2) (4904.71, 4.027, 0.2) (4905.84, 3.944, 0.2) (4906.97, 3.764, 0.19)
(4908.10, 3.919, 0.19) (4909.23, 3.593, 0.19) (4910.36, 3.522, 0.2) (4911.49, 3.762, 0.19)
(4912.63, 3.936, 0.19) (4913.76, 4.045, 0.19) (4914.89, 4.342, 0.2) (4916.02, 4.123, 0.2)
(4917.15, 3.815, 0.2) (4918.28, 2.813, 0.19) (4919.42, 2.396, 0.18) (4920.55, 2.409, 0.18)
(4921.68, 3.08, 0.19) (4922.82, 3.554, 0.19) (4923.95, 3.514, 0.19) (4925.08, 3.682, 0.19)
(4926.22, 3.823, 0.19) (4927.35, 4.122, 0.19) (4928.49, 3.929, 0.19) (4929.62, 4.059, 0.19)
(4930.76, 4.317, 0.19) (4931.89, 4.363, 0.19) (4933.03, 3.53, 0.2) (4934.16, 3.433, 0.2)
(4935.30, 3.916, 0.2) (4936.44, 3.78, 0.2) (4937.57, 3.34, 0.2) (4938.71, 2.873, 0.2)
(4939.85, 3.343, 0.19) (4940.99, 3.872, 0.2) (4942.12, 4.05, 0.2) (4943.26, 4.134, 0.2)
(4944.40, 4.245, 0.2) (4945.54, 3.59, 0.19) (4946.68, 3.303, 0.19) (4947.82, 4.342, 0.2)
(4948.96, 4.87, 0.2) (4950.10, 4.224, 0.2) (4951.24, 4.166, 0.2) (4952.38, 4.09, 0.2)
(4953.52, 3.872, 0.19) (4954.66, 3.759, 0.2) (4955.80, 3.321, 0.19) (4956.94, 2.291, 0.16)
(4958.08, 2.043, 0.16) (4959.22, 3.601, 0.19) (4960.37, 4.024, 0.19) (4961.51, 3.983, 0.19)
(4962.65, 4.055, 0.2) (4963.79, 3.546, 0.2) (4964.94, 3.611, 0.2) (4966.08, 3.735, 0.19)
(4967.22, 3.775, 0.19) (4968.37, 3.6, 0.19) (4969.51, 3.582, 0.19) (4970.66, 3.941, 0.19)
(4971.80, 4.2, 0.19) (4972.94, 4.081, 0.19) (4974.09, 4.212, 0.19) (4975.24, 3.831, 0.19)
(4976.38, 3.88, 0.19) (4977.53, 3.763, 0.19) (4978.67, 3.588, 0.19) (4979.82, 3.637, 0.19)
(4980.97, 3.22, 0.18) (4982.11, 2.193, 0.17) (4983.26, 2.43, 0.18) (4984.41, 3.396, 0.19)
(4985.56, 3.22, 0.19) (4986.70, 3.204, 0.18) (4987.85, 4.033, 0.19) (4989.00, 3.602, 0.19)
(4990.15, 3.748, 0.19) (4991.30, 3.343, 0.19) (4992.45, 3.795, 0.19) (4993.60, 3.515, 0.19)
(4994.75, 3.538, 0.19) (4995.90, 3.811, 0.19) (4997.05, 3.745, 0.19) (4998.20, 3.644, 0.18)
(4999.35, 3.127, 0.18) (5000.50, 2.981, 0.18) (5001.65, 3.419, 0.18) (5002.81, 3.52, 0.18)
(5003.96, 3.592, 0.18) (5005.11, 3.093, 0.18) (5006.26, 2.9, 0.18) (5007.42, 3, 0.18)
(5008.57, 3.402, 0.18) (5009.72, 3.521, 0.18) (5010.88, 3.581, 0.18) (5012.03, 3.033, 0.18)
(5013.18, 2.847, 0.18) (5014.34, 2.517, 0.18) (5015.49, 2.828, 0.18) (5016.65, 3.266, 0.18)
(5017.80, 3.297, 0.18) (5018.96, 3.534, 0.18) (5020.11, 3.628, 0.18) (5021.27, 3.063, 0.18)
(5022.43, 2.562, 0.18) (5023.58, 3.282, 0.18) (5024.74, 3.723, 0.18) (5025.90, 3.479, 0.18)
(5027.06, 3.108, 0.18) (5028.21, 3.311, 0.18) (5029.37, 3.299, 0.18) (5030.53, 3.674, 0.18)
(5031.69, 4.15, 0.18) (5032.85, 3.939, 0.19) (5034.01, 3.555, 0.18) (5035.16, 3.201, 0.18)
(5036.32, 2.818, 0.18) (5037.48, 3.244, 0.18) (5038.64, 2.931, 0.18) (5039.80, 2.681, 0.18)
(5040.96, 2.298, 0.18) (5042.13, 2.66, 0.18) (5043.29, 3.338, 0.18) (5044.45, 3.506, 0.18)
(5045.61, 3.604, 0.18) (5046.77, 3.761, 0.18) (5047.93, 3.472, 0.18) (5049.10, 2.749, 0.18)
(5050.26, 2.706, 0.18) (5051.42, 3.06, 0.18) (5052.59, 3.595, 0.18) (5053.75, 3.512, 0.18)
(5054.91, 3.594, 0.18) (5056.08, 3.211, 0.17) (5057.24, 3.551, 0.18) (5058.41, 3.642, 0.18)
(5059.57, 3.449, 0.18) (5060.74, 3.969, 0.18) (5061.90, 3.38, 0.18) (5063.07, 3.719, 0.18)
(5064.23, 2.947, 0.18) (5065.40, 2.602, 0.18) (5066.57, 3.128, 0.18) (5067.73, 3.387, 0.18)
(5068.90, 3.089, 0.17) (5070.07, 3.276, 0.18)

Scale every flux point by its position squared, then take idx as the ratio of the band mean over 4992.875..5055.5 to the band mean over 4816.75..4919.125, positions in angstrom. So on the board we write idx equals 0.95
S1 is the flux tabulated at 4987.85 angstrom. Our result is 4.033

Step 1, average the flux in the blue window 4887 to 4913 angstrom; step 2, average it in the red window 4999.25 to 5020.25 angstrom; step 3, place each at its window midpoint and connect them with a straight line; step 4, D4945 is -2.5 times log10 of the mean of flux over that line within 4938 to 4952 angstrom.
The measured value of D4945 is -0.12 mag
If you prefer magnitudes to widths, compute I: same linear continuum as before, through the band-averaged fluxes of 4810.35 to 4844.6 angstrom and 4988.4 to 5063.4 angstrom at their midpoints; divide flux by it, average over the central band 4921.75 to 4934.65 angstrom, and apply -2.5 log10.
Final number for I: -0.09 mag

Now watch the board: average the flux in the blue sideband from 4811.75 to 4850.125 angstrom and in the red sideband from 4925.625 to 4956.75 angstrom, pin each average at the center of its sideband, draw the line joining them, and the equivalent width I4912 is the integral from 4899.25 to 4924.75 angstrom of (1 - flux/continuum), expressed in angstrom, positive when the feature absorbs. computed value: 1.3 angstrom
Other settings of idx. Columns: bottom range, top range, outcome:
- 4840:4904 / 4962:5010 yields 1.00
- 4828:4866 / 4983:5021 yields 0.96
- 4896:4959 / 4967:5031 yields 0.94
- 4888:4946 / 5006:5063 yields 0.93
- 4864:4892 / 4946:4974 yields 1.10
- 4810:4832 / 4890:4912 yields 1.01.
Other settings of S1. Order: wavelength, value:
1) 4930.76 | 4.317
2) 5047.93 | 3.472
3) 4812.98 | 4.362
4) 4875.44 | 3.397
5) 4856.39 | 3.554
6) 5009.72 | 3.521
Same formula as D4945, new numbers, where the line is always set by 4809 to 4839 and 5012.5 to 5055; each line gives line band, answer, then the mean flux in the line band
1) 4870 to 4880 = 0.062 mag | 3.45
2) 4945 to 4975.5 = -0.102 mag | 3.76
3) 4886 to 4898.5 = 0.016 mag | 3.55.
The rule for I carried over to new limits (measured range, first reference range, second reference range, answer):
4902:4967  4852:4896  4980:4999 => -0.06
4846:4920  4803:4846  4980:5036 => -0.02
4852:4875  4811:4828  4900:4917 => 0.08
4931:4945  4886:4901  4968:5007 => -0.05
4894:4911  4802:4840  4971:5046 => -0.09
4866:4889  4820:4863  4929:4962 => 0.03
